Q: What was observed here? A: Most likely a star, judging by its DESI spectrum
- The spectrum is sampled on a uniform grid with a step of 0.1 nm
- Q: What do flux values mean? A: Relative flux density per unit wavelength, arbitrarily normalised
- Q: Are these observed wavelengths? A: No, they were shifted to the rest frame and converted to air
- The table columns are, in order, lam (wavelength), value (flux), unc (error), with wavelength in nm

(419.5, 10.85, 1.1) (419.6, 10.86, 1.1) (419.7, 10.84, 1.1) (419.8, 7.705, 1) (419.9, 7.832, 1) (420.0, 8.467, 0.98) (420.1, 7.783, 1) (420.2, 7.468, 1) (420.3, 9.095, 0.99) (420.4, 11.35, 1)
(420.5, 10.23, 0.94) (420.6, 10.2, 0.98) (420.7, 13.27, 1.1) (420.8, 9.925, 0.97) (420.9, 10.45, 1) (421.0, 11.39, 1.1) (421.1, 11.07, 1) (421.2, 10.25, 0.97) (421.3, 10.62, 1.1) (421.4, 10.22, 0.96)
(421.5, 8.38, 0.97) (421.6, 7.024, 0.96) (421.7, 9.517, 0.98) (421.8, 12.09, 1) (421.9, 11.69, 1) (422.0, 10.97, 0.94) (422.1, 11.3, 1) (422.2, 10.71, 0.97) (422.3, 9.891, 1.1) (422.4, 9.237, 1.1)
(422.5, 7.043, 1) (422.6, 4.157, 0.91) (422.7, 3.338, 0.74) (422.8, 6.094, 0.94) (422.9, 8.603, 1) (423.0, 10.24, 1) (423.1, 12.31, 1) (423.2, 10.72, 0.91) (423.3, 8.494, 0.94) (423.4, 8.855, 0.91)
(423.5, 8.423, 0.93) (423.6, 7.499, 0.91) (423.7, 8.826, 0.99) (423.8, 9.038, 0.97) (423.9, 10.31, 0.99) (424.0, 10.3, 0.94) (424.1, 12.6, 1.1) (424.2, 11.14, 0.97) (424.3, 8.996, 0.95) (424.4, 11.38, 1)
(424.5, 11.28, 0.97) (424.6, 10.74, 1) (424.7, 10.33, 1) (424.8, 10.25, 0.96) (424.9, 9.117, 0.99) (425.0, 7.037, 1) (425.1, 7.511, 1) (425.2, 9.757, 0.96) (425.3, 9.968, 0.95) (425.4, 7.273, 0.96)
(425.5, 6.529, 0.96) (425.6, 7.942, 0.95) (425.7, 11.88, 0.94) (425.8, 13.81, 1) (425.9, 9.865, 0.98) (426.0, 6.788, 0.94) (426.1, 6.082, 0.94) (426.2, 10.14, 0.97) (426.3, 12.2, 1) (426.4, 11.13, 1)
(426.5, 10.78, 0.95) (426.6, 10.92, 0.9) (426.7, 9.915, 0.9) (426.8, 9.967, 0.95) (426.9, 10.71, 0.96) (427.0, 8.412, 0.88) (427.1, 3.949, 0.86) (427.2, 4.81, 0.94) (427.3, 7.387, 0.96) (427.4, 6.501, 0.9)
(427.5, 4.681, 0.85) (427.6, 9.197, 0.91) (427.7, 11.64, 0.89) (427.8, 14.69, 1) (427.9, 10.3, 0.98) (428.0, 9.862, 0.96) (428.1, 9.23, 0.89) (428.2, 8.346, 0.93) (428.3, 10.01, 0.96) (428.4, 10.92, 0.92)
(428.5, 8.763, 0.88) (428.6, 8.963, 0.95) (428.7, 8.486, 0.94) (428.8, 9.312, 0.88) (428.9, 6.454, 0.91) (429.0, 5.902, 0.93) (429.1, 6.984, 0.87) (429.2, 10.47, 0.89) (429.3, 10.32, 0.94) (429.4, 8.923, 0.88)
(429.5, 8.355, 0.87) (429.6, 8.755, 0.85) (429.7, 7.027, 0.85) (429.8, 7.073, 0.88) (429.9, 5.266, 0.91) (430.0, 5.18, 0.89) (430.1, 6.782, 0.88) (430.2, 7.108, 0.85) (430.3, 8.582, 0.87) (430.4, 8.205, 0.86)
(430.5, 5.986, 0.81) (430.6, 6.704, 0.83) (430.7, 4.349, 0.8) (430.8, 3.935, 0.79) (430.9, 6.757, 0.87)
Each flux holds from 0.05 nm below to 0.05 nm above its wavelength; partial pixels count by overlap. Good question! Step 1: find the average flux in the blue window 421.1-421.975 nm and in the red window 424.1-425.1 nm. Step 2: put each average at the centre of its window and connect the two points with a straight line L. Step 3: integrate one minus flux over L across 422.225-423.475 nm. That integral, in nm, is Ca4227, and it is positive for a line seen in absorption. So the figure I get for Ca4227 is 0.22 nm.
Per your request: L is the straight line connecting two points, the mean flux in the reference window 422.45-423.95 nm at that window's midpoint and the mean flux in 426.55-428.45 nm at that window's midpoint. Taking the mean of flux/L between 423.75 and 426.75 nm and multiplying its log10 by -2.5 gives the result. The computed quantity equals -0.14 mag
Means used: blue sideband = 8.26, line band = 9.83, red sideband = 9.02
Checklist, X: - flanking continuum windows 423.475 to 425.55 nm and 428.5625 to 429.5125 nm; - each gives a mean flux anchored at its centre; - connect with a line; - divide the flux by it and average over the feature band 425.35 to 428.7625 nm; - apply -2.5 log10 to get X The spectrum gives -0.04 mag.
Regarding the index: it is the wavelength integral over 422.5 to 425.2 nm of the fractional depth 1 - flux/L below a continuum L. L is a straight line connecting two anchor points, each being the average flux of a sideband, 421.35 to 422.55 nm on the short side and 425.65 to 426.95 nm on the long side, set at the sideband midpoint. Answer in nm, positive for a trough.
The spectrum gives 0.25 nm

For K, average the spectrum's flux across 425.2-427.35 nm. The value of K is 9.09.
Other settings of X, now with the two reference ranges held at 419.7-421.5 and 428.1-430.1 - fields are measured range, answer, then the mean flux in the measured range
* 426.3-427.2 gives -0.087 mag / 9.37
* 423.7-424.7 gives -0.156 mag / 10.5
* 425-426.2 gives 0.003 mag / 8.83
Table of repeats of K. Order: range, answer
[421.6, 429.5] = 9.21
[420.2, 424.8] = 9.75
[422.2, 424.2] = 8.85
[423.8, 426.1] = 9.67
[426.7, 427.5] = 7.38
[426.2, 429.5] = 9.07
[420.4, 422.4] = 10.5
